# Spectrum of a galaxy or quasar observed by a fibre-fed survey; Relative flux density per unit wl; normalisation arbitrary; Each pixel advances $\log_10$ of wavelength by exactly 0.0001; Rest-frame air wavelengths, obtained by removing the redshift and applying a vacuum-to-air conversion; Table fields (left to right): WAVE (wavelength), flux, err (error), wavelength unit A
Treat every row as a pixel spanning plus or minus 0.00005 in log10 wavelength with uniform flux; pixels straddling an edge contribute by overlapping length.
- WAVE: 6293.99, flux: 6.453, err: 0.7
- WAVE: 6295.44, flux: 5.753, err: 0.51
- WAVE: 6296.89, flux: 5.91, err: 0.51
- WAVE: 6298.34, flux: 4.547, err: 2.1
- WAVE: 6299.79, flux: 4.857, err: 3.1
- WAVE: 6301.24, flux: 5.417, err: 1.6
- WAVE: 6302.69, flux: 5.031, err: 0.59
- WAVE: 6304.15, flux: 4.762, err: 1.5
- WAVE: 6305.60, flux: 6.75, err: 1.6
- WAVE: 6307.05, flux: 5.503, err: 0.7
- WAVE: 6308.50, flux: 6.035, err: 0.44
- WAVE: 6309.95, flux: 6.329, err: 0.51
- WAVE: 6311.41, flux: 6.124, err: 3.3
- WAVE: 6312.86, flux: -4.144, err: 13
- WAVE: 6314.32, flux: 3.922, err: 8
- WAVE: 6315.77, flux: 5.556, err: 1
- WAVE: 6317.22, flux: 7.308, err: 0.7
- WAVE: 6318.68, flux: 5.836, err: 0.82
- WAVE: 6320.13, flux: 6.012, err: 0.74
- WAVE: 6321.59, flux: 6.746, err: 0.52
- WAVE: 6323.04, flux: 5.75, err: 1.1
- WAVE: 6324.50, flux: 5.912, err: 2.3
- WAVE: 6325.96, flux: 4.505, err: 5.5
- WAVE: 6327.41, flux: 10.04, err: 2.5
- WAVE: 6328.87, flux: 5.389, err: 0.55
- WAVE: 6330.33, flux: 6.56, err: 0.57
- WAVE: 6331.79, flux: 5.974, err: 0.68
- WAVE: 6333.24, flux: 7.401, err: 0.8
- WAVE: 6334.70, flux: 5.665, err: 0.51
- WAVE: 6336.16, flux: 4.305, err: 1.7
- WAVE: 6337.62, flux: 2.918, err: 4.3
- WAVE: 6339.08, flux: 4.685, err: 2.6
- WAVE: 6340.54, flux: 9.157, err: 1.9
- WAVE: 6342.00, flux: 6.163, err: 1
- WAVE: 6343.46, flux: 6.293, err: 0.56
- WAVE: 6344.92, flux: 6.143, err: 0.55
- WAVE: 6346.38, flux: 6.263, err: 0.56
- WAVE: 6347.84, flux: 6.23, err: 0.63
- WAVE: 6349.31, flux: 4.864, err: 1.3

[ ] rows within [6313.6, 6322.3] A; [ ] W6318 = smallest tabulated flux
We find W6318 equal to 3.922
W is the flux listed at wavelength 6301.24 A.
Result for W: 5.417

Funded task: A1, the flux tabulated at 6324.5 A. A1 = 5.912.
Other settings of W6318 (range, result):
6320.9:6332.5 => 4.505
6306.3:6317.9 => -4.144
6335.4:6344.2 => 2.918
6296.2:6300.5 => 4.547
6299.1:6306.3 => 4.762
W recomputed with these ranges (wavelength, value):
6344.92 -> 6.143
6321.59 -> 6.746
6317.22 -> 7.308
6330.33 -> 6.56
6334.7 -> 5.665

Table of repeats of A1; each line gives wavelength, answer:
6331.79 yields 5.974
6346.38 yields 6.263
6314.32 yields 3.922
